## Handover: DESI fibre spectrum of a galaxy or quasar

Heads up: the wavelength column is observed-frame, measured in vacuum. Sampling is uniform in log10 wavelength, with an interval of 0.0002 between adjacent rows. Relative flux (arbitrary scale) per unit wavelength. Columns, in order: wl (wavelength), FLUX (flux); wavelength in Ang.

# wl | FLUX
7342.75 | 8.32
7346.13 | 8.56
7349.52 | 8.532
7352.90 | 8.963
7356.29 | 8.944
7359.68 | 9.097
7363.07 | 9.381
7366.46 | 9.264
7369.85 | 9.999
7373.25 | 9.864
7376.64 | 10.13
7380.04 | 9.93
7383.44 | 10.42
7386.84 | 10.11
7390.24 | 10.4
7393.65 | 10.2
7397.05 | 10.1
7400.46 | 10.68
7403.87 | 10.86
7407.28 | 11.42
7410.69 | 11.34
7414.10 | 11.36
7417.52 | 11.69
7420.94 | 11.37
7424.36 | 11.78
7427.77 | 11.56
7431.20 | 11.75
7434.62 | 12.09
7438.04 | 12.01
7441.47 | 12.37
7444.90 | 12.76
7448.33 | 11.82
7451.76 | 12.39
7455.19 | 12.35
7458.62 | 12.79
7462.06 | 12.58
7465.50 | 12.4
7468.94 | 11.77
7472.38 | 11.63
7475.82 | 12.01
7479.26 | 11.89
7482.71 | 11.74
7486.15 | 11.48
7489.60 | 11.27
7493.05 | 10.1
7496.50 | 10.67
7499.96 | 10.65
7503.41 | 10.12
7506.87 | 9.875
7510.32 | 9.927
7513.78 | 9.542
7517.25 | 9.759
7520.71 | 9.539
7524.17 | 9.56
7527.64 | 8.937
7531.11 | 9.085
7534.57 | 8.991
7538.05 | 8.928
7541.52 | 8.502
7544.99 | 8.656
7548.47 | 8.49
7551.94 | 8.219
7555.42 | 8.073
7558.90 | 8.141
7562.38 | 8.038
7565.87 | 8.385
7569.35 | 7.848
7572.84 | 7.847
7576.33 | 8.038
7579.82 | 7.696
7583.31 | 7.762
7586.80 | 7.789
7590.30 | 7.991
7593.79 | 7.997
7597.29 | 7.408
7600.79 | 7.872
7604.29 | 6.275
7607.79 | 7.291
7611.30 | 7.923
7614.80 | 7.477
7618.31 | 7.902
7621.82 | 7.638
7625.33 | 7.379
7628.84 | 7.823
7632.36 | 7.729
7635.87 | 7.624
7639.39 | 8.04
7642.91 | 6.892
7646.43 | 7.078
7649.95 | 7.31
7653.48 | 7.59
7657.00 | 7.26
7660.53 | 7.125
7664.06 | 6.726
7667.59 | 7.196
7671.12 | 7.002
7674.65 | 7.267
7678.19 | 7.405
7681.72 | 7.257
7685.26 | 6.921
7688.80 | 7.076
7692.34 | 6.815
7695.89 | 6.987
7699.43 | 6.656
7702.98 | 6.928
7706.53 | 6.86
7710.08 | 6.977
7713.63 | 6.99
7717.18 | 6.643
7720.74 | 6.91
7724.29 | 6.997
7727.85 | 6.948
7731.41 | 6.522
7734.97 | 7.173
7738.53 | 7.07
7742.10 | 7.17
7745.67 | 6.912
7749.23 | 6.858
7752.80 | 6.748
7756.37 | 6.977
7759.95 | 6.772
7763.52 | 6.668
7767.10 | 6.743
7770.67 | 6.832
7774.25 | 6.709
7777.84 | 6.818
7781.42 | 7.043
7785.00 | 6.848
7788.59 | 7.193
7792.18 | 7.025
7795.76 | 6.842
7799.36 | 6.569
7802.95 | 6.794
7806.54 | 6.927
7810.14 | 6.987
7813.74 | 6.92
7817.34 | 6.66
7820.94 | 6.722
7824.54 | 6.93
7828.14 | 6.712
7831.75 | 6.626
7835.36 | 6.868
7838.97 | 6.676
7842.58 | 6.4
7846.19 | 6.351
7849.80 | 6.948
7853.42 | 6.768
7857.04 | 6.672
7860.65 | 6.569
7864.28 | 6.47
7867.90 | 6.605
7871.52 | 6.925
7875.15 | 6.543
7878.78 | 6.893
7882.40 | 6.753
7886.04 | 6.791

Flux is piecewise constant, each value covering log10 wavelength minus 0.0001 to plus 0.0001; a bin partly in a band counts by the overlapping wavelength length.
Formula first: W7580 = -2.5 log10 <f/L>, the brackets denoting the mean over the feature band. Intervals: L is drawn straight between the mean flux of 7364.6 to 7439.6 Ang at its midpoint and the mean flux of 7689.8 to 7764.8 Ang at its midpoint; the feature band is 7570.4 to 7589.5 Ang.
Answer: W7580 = 0.11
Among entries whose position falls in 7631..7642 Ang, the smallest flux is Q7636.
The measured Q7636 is 7.624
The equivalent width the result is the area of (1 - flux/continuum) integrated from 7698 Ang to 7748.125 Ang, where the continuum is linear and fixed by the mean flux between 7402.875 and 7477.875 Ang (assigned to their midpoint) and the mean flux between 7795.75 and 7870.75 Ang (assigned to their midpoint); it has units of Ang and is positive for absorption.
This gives 7.7 Ang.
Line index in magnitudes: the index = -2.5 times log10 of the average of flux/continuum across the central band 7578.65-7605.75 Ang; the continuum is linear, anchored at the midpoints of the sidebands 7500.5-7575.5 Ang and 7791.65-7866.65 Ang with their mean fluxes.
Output 0.119 mag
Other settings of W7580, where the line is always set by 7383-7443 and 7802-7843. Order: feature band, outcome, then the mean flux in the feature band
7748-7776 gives 0.099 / 6.79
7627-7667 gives 0.177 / 7.37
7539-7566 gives 0.166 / 8.33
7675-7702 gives 0.172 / 7.03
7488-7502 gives -0.034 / 10.7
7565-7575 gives 0.189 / 8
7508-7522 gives 0.044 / 9.7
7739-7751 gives 0.094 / 6.99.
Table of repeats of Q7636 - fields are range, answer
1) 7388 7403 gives 10.1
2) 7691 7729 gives 6.643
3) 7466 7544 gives 8.502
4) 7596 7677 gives 6.275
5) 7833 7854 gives 6.351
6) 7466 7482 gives 11.63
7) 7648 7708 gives 6.656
